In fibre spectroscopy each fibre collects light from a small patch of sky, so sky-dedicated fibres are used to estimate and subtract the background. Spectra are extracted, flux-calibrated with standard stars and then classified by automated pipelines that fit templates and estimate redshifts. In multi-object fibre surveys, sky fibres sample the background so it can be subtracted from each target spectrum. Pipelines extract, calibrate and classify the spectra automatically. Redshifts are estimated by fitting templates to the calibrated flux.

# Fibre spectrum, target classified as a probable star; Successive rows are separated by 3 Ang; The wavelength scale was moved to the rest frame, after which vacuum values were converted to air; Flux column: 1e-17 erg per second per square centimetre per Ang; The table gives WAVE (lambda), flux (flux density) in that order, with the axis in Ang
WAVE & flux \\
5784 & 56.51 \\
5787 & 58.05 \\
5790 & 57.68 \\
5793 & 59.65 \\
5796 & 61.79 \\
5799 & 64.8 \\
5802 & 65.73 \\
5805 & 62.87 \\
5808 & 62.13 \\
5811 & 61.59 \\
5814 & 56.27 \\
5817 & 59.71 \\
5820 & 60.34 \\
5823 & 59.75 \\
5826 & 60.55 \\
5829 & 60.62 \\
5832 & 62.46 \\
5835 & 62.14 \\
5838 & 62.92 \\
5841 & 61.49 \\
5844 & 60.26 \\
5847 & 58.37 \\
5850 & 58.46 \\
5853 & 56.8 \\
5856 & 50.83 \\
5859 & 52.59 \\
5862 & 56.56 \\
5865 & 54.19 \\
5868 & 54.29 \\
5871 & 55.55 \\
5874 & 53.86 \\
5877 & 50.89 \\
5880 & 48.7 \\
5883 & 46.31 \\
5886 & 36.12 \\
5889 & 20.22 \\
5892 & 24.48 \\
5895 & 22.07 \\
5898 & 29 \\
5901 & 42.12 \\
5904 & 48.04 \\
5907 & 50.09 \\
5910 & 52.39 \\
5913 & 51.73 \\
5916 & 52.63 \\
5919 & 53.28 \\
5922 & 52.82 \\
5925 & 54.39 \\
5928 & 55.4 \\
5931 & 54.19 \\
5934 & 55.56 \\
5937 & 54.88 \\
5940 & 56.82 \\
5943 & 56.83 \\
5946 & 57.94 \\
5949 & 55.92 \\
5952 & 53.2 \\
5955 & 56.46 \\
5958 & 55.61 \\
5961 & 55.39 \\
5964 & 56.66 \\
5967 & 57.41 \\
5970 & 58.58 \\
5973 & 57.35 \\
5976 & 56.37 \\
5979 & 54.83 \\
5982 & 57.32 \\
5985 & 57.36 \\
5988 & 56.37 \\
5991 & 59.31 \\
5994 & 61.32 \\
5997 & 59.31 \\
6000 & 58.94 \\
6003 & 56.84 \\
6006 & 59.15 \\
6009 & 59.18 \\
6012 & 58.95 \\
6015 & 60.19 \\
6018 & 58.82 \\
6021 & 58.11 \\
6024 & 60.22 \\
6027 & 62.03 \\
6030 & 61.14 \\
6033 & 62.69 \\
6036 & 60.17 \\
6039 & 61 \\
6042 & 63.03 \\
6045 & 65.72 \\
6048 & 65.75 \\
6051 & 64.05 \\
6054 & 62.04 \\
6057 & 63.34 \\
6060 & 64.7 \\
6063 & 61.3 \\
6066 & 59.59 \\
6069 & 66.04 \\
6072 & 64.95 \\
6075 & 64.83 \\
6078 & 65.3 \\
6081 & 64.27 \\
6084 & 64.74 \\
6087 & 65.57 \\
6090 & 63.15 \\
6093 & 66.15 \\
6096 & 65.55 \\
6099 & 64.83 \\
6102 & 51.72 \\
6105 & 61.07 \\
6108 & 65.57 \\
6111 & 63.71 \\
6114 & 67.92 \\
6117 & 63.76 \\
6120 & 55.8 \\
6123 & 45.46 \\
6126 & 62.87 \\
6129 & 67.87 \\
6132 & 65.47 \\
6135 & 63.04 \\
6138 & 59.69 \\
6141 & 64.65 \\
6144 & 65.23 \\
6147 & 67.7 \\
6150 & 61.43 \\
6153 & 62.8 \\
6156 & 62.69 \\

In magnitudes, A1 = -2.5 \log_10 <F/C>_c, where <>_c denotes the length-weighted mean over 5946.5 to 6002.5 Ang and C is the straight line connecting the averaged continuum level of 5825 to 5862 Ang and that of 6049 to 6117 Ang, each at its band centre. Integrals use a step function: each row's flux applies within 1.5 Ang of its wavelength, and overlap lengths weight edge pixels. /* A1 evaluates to 0.08 mag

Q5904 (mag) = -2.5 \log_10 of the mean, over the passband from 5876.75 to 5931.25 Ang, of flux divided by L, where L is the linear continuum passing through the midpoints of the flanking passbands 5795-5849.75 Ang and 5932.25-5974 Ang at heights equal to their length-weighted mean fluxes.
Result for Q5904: 0.30 mag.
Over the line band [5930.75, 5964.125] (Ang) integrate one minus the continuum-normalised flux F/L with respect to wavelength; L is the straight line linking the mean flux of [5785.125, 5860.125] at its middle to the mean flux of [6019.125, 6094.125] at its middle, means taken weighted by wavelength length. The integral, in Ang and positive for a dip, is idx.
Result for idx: 3.2 Ang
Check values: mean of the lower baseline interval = 59.9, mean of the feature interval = 55.8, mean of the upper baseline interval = 63.2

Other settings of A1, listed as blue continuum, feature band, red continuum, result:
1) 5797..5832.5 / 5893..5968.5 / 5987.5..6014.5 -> 0.16 mag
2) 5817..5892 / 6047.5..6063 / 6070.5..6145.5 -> -0.04 mag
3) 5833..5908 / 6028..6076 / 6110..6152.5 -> -0.09 mag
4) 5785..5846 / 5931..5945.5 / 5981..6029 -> 0.07 mag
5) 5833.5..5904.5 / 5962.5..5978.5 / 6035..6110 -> -0.02 mag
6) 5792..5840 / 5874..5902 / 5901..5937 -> 0.45 mag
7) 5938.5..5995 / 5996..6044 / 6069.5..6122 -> -0.01 mag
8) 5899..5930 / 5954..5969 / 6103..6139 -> -0.06 mag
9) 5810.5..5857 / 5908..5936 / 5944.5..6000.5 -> 0.09 mag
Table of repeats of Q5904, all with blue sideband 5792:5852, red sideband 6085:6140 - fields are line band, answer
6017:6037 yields 0.025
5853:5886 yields 0.181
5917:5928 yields 0.146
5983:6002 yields 0.055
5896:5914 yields 0.344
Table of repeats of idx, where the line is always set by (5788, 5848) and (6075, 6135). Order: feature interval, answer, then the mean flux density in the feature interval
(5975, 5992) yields 1.4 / 56.9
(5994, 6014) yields 1.0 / 59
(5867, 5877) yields 1.2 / 54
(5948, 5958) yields 1.1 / 55.2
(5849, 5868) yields 2.0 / 54.8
